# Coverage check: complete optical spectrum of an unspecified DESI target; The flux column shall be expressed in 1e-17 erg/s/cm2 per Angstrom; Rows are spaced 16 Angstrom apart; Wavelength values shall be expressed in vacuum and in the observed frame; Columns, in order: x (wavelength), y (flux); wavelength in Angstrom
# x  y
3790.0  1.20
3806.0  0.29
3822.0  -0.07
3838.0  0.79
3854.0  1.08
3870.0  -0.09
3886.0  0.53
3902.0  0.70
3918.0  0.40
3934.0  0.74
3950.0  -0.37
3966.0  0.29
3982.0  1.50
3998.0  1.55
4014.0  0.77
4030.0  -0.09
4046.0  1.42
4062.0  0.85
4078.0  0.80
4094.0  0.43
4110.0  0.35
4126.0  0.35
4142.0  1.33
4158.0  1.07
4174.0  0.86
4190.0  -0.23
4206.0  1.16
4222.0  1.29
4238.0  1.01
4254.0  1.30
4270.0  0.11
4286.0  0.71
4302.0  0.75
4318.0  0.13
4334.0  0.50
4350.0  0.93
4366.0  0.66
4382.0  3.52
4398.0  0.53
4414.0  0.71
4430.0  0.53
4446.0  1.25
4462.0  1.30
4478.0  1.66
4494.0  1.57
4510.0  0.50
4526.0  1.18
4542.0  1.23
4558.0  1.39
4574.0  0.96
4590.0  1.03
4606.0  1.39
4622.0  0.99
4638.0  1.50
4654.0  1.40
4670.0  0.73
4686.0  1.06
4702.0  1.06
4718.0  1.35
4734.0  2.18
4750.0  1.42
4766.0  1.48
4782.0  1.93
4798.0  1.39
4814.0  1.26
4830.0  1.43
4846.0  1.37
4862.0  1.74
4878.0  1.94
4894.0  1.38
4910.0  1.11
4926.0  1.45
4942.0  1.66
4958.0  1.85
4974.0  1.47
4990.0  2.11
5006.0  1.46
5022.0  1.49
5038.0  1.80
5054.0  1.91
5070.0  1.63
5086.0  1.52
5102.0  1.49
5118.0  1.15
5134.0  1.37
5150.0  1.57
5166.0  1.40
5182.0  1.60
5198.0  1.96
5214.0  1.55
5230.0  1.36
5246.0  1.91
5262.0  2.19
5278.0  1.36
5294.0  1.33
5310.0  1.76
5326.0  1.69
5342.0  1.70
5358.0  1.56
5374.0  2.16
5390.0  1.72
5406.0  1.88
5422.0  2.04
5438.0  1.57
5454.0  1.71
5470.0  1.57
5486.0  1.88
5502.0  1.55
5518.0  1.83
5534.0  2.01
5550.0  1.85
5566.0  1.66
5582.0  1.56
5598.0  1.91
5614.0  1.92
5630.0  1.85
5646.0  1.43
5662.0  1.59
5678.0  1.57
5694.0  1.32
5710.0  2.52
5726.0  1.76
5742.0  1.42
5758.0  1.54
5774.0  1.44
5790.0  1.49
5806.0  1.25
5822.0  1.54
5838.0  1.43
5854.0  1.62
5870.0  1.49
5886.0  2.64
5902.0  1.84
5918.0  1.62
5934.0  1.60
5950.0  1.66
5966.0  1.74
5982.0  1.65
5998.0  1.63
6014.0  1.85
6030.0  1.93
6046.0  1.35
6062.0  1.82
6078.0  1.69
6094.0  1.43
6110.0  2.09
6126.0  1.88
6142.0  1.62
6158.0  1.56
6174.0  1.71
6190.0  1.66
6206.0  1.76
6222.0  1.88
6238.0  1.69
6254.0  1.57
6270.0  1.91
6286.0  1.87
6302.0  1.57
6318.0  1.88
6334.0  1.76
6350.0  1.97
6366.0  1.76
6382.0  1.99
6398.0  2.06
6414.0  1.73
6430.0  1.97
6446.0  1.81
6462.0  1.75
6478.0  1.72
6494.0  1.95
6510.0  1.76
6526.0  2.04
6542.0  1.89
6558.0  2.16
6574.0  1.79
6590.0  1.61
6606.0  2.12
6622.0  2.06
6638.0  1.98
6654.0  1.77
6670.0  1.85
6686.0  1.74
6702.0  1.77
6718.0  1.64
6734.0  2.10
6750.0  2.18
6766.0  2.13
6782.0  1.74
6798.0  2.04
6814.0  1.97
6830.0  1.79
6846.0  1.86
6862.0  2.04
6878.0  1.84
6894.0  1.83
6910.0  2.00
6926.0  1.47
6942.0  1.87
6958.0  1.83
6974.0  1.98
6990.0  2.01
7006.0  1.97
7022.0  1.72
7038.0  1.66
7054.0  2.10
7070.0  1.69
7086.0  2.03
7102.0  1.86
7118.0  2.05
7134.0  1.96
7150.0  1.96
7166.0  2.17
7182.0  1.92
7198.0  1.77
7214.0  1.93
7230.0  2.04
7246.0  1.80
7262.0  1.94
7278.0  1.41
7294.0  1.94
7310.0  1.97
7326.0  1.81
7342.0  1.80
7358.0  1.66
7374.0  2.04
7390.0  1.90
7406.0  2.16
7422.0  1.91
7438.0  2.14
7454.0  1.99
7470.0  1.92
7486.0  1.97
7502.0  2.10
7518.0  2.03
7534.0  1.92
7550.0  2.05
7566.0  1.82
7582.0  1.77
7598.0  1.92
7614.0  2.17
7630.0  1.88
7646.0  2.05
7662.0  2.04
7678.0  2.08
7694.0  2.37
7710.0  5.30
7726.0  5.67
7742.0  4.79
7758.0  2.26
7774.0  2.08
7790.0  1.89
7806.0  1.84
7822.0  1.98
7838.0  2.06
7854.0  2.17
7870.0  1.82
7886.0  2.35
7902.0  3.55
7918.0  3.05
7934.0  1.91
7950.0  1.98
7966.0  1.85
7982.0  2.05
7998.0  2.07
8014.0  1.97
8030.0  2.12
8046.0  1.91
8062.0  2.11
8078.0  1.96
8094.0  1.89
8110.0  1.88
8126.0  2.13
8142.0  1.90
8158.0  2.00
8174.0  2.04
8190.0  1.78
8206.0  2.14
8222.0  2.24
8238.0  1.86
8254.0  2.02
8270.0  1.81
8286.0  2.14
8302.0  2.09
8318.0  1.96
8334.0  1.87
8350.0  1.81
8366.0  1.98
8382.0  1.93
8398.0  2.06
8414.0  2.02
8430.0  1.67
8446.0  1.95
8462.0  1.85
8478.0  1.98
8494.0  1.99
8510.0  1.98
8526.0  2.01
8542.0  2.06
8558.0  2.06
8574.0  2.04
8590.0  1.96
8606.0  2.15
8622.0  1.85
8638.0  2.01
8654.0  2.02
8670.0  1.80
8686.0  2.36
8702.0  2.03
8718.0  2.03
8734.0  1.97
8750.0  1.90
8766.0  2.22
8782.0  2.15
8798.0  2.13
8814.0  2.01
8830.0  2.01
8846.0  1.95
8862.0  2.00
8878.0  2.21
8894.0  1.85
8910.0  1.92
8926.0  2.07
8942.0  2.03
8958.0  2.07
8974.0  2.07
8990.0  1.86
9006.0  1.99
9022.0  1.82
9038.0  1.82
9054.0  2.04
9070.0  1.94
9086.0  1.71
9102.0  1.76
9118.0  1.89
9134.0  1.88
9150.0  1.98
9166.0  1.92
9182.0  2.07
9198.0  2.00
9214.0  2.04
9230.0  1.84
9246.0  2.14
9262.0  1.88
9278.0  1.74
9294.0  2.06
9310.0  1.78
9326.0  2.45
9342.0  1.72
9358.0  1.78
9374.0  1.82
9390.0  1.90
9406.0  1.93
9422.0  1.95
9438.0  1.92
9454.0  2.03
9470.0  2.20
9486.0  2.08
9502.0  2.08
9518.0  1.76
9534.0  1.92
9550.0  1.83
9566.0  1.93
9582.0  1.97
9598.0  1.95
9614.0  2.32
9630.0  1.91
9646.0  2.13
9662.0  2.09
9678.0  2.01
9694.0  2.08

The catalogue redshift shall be 0.176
